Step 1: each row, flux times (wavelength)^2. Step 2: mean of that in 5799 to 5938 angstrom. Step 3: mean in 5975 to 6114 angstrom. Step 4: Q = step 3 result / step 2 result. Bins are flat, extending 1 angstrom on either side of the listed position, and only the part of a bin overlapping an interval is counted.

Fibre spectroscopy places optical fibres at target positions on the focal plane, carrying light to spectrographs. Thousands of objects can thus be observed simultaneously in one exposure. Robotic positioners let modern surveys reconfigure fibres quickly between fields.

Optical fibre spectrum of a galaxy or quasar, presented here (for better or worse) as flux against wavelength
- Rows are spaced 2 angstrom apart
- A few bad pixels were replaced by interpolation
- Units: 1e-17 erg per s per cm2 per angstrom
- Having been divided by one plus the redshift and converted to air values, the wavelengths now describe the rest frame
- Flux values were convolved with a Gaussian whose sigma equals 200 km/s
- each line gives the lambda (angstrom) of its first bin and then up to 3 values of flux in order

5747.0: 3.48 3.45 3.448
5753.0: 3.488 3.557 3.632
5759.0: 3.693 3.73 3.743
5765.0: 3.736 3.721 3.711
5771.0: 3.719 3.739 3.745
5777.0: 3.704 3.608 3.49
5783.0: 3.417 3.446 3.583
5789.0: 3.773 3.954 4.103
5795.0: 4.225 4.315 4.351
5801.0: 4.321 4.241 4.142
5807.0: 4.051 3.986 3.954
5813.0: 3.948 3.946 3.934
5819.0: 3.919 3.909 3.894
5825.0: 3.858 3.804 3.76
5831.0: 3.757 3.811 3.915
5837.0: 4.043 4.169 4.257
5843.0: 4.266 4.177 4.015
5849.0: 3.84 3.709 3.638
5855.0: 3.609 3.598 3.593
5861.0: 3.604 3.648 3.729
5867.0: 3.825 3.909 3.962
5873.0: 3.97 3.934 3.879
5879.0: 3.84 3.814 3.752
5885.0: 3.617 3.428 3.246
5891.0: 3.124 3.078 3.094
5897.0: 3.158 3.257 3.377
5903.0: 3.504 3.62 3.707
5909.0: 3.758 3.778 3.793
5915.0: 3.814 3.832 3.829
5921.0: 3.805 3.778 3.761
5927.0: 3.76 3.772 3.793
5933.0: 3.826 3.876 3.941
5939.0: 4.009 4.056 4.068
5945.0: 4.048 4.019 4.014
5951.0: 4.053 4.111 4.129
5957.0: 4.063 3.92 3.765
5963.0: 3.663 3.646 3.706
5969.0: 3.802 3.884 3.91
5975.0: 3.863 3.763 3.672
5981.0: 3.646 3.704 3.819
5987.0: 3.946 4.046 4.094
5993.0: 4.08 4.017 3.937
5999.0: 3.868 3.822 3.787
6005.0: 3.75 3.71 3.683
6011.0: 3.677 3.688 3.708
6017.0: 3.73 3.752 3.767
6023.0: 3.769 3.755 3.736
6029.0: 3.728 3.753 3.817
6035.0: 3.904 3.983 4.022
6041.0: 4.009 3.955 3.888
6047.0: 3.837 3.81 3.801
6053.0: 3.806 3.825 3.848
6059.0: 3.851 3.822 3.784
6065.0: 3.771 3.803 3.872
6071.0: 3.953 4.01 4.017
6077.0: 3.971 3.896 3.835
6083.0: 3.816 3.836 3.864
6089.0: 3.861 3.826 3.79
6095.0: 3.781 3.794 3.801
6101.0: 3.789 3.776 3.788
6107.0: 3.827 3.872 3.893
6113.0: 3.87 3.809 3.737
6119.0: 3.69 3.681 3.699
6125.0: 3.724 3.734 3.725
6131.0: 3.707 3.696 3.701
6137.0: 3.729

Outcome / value 1.07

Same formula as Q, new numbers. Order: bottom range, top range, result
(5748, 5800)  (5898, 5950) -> 1.07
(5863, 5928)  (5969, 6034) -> 1.08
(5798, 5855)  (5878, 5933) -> 0.93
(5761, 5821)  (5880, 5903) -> 0.90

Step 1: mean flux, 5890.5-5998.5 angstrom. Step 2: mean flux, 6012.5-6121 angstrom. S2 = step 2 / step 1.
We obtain 1.01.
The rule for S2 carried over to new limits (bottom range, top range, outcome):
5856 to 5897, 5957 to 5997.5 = 1.06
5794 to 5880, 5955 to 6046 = 0.97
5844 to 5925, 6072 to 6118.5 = 1.05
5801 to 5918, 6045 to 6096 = 1.02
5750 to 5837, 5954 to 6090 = 1.00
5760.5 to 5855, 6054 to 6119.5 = 0.99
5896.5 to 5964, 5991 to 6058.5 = 1.00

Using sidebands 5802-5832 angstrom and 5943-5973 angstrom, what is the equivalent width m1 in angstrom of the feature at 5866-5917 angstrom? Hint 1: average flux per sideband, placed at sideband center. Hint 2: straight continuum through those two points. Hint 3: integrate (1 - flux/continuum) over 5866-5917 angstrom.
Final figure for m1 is 4.1 angstrom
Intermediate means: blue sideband 3.94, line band 3.61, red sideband 3.92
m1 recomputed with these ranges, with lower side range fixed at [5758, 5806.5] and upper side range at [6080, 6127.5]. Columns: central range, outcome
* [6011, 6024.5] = 0.3 angstrom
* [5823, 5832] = 0.1 angstrom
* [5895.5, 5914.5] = 1.4 angstrom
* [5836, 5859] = -0.5 angstrom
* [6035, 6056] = -0.5 angstrom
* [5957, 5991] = 0.0 angstrom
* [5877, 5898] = 2.1 angstrom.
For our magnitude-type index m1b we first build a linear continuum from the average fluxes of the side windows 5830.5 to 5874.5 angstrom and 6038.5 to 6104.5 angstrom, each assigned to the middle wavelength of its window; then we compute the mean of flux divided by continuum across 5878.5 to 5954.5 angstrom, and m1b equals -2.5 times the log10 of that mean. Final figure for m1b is 0.04 mag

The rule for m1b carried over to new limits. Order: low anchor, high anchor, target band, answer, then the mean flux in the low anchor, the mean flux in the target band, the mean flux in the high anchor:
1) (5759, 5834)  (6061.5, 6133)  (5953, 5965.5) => -0.02 mag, 3.86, 3.89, 3.82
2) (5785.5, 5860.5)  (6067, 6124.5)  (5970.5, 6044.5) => 0.01 mag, 3.95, 3.83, 3.83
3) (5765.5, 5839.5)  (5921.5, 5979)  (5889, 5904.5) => 0.20 mag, 3.89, 3.24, 3.89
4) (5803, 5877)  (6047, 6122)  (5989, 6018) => 0.01 mag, 3.9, 3.83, 3.83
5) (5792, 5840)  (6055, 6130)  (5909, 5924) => 0.04 mag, 4.01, 3.8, 3.82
